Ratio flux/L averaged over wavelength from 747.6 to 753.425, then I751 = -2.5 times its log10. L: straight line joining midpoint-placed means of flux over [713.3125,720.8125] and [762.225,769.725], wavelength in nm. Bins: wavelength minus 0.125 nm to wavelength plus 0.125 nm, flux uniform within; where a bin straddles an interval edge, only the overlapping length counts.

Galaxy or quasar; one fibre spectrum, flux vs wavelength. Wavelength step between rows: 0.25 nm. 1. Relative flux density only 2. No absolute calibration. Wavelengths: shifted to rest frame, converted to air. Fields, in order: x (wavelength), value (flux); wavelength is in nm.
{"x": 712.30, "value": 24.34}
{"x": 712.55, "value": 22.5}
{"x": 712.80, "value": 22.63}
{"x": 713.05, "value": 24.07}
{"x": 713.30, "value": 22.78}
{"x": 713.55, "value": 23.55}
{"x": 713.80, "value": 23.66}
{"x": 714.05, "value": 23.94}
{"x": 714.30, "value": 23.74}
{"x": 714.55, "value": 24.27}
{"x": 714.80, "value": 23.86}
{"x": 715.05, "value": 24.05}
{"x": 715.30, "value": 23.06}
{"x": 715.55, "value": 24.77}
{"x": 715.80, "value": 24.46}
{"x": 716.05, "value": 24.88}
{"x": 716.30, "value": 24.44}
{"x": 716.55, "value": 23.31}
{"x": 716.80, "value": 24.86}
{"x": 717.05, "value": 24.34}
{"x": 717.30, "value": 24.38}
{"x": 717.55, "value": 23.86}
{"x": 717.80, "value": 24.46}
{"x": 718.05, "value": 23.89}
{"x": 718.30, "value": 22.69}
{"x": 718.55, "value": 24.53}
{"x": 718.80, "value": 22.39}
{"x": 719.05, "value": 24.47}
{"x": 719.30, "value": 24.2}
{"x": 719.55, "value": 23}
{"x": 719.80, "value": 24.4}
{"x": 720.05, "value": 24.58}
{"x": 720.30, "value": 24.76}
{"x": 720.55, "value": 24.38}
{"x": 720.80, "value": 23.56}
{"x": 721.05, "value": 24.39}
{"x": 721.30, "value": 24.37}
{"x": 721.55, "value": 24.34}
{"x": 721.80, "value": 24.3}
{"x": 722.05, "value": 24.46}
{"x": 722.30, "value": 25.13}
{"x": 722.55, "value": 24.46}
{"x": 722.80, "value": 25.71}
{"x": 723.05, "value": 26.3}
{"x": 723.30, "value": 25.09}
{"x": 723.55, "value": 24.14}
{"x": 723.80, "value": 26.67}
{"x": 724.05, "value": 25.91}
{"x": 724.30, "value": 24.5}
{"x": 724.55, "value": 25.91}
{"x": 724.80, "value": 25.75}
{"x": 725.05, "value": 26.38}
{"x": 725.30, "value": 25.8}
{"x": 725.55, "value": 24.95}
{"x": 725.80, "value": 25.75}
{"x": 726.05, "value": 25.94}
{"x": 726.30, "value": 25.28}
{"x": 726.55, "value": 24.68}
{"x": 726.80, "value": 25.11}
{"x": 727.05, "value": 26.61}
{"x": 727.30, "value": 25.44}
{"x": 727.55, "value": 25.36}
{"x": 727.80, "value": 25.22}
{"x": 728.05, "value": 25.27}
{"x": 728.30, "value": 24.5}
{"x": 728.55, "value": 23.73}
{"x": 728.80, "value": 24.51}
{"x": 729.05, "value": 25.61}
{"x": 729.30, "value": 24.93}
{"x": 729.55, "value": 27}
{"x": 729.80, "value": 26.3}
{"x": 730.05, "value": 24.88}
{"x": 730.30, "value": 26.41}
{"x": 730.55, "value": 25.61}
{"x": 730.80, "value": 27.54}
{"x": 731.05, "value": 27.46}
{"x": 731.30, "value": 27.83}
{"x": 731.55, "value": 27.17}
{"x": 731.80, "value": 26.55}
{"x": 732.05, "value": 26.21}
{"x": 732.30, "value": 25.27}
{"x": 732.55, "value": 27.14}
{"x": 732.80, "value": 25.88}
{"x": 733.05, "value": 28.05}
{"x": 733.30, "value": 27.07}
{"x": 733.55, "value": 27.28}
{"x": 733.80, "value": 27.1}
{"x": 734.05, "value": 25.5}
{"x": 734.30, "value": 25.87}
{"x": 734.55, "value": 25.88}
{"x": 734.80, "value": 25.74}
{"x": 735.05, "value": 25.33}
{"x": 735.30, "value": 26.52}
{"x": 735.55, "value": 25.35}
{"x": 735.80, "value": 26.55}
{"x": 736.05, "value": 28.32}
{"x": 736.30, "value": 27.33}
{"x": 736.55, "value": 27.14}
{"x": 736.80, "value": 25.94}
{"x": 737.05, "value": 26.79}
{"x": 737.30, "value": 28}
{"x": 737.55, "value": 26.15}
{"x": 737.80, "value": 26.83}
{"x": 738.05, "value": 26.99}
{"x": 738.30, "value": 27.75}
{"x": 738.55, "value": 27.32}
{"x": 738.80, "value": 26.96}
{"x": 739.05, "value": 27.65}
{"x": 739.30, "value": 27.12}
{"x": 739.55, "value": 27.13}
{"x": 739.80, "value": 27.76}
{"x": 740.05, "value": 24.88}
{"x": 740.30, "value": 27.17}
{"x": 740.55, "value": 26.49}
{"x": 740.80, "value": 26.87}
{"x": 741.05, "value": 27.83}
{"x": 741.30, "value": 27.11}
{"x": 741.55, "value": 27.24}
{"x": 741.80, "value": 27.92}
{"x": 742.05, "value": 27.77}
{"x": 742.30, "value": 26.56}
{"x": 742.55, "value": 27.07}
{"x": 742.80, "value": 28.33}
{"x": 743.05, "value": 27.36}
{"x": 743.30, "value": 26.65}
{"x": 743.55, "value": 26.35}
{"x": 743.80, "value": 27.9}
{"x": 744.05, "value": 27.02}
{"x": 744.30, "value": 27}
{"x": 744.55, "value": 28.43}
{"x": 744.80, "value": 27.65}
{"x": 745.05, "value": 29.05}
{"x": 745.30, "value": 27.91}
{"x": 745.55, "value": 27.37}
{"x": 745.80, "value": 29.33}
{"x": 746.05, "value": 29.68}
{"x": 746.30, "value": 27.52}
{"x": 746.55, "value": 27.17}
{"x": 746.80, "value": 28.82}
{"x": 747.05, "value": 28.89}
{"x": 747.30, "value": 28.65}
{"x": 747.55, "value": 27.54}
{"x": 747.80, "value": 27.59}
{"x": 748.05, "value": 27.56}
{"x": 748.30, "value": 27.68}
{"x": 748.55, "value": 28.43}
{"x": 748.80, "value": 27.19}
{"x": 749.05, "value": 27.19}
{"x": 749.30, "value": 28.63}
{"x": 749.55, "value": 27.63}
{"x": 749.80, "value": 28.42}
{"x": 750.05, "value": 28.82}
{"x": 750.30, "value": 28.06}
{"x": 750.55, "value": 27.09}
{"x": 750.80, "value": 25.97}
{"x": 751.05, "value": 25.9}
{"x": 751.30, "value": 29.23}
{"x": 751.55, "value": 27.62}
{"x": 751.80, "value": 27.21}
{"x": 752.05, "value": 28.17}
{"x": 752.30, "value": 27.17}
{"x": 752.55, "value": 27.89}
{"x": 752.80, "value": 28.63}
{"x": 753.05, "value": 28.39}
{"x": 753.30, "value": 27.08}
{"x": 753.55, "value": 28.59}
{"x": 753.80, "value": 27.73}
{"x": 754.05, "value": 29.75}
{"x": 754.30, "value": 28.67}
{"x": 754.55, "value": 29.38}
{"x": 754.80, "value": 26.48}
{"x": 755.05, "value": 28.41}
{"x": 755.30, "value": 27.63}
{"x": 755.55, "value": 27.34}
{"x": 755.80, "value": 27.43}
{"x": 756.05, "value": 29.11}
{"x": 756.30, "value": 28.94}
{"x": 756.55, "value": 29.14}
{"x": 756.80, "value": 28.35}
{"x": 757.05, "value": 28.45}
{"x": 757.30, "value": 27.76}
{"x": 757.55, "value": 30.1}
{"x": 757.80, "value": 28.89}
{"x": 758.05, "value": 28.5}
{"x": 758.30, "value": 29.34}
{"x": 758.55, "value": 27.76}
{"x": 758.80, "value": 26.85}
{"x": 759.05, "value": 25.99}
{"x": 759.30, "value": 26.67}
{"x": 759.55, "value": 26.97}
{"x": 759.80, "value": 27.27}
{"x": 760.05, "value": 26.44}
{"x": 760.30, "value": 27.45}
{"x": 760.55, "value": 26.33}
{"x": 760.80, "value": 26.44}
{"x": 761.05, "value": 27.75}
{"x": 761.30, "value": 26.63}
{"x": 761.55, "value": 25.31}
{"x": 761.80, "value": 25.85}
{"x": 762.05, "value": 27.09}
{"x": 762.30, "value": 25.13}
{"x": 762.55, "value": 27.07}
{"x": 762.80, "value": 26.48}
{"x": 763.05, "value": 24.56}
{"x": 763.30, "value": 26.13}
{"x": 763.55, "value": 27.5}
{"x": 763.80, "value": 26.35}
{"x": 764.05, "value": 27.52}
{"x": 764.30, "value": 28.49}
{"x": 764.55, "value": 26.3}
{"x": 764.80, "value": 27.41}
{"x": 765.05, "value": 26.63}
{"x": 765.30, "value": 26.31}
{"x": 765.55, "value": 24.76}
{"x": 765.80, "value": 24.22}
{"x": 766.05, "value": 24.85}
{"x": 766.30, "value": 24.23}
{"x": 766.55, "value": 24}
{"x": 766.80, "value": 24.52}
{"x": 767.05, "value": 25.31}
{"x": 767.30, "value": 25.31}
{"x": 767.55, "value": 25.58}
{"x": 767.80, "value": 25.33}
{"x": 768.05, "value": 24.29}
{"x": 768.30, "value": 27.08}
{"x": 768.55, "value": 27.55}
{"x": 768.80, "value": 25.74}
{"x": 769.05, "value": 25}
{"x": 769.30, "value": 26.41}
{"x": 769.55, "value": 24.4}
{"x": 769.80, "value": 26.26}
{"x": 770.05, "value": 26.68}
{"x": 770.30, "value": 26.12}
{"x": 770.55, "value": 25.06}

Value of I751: -0.101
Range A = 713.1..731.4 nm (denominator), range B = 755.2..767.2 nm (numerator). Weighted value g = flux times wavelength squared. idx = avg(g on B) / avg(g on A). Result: 1.20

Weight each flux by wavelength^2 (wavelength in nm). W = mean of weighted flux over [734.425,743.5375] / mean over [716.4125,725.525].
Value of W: 1.1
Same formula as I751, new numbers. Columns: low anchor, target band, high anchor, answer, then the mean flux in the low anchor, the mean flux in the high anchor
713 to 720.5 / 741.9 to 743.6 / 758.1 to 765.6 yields -0.067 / 24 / 26.7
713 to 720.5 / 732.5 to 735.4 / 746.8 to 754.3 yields -0.018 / 24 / 27.9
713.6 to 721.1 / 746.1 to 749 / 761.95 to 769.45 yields -0.112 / 24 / 25.9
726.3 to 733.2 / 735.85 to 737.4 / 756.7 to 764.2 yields -0.041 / 25.9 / 27.1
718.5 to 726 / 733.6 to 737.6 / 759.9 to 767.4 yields -0.053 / 24.8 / 26.1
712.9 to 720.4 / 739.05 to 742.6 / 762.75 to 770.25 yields -0.092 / 24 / 25.8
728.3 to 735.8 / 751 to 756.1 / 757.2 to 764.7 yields -0.047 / 26.2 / 27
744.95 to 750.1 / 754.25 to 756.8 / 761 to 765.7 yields -0.038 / 28.1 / 26.5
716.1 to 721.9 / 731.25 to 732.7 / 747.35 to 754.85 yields -0.042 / 24.1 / 27.9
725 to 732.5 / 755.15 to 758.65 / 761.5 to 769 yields -0.105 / 25.8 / 25.9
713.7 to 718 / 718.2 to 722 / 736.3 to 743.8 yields 0.027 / 24.1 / 27.1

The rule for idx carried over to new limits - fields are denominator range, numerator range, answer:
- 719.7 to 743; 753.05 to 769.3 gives 1.12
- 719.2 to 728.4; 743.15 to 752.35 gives 1.18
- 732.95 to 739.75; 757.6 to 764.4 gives 1.07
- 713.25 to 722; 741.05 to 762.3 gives 1.27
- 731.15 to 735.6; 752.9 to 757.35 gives 1.13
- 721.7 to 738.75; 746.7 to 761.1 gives 1.14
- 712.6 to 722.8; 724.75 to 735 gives 1.12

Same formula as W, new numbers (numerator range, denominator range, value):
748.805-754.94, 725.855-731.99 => 1.15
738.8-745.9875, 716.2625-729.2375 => 1.17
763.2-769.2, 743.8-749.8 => 0.97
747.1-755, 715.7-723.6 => 1.25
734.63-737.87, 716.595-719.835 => 1.17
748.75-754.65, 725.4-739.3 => 1.12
